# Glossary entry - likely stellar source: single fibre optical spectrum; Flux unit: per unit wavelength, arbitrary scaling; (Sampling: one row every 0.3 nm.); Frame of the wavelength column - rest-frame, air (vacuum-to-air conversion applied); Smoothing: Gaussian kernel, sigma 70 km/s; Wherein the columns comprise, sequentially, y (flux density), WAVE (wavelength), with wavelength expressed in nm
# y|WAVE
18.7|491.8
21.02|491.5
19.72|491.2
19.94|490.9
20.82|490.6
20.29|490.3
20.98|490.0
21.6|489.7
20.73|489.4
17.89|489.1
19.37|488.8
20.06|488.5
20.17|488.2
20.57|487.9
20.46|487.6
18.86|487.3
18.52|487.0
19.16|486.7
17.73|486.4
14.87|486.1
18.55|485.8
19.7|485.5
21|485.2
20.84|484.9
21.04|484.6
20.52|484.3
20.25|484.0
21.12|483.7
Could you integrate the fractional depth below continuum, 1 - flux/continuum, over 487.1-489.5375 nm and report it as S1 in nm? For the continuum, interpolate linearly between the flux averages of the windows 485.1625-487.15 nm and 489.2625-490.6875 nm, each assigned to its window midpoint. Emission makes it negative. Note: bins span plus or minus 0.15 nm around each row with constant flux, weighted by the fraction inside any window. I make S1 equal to 0.01 nm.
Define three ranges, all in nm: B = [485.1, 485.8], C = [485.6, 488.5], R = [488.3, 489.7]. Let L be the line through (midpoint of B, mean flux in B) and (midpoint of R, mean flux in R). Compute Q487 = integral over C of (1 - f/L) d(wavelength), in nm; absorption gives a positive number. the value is 0.15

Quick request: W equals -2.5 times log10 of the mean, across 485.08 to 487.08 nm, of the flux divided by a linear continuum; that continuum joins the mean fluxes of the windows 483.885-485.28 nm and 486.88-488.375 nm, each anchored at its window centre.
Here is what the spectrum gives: 0.10 mag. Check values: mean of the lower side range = 20.7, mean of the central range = 18.5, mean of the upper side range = 19.7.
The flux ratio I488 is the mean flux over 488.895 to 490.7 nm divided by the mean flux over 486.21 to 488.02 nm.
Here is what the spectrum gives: 1.1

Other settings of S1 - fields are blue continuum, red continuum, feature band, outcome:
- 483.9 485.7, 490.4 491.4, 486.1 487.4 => 0.15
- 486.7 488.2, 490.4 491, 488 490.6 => -0.01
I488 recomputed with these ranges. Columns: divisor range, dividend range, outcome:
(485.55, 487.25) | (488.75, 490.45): 1.13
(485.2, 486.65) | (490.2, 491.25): 1.11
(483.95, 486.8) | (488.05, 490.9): 1.04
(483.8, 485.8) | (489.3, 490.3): 1.03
